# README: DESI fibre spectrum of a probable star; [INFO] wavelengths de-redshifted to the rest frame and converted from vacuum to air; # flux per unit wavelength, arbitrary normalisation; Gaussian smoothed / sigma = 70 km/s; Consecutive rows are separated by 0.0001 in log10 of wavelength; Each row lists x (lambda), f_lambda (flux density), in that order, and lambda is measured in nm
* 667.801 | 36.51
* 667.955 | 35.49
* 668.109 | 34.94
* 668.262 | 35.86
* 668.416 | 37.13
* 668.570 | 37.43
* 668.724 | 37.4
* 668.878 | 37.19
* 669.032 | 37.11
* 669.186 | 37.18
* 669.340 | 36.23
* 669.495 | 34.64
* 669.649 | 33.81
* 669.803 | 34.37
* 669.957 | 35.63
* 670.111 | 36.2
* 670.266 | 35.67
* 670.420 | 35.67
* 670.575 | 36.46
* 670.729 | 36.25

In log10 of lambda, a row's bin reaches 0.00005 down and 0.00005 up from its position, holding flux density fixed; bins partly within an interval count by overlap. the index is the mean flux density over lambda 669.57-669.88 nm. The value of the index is 34.2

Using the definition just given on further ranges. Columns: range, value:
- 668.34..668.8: 37.3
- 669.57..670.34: 35.1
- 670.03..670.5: 35.8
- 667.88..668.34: 35.5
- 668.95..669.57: 36.3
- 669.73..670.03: 35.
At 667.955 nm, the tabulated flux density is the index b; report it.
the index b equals 35.49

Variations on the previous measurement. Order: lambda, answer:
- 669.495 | 34.64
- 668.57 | 37.43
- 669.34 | 36.23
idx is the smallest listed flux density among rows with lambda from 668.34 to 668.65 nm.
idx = 37.13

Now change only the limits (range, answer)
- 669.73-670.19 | 34.37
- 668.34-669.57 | 34.64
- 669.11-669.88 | 33.81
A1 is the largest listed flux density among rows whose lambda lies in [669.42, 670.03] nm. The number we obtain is 35.63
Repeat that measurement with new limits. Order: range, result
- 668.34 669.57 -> 37.43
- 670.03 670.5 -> 36.2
